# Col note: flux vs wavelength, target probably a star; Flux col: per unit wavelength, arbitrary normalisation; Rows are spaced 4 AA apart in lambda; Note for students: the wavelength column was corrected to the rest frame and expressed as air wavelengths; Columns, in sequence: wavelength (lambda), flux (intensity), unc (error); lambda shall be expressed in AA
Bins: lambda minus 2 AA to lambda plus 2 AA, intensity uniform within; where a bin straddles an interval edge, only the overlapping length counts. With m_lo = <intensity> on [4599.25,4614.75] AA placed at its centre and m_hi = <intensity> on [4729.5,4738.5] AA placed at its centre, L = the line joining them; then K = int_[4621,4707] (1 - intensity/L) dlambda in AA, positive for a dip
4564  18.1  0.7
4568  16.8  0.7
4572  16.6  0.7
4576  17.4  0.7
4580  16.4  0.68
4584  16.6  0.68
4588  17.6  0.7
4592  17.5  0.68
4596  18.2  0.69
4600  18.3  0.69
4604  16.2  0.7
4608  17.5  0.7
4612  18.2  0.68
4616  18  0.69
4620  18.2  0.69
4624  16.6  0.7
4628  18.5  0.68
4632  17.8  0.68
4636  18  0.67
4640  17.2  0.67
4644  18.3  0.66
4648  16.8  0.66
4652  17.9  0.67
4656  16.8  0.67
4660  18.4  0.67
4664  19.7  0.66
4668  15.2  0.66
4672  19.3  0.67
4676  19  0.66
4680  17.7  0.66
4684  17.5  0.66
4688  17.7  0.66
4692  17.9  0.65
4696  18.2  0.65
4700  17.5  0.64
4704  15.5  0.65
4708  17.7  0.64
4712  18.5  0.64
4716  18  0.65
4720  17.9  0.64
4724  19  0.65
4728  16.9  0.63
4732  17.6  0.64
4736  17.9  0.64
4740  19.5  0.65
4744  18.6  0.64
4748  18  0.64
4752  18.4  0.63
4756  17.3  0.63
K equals -0.3 AA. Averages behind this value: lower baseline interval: 17.5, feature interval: 17.7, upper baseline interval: 17.8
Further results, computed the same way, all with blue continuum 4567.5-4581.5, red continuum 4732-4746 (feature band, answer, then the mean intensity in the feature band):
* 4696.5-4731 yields 1.1 AA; 17.6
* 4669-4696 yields -0.2 AA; 18.1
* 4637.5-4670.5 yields 0.1 AA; 17.6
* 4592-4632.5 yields -1.3 AA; 17.7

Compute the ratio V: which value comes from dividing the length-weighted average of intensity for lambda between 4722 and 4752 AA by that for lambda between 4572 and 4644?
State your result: 1.04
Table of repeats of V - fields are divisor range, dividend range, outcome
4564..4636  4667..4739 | 1.02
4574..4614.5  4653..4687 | 1.03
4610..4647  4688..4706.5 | 0.97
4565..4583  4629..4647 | 1.06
